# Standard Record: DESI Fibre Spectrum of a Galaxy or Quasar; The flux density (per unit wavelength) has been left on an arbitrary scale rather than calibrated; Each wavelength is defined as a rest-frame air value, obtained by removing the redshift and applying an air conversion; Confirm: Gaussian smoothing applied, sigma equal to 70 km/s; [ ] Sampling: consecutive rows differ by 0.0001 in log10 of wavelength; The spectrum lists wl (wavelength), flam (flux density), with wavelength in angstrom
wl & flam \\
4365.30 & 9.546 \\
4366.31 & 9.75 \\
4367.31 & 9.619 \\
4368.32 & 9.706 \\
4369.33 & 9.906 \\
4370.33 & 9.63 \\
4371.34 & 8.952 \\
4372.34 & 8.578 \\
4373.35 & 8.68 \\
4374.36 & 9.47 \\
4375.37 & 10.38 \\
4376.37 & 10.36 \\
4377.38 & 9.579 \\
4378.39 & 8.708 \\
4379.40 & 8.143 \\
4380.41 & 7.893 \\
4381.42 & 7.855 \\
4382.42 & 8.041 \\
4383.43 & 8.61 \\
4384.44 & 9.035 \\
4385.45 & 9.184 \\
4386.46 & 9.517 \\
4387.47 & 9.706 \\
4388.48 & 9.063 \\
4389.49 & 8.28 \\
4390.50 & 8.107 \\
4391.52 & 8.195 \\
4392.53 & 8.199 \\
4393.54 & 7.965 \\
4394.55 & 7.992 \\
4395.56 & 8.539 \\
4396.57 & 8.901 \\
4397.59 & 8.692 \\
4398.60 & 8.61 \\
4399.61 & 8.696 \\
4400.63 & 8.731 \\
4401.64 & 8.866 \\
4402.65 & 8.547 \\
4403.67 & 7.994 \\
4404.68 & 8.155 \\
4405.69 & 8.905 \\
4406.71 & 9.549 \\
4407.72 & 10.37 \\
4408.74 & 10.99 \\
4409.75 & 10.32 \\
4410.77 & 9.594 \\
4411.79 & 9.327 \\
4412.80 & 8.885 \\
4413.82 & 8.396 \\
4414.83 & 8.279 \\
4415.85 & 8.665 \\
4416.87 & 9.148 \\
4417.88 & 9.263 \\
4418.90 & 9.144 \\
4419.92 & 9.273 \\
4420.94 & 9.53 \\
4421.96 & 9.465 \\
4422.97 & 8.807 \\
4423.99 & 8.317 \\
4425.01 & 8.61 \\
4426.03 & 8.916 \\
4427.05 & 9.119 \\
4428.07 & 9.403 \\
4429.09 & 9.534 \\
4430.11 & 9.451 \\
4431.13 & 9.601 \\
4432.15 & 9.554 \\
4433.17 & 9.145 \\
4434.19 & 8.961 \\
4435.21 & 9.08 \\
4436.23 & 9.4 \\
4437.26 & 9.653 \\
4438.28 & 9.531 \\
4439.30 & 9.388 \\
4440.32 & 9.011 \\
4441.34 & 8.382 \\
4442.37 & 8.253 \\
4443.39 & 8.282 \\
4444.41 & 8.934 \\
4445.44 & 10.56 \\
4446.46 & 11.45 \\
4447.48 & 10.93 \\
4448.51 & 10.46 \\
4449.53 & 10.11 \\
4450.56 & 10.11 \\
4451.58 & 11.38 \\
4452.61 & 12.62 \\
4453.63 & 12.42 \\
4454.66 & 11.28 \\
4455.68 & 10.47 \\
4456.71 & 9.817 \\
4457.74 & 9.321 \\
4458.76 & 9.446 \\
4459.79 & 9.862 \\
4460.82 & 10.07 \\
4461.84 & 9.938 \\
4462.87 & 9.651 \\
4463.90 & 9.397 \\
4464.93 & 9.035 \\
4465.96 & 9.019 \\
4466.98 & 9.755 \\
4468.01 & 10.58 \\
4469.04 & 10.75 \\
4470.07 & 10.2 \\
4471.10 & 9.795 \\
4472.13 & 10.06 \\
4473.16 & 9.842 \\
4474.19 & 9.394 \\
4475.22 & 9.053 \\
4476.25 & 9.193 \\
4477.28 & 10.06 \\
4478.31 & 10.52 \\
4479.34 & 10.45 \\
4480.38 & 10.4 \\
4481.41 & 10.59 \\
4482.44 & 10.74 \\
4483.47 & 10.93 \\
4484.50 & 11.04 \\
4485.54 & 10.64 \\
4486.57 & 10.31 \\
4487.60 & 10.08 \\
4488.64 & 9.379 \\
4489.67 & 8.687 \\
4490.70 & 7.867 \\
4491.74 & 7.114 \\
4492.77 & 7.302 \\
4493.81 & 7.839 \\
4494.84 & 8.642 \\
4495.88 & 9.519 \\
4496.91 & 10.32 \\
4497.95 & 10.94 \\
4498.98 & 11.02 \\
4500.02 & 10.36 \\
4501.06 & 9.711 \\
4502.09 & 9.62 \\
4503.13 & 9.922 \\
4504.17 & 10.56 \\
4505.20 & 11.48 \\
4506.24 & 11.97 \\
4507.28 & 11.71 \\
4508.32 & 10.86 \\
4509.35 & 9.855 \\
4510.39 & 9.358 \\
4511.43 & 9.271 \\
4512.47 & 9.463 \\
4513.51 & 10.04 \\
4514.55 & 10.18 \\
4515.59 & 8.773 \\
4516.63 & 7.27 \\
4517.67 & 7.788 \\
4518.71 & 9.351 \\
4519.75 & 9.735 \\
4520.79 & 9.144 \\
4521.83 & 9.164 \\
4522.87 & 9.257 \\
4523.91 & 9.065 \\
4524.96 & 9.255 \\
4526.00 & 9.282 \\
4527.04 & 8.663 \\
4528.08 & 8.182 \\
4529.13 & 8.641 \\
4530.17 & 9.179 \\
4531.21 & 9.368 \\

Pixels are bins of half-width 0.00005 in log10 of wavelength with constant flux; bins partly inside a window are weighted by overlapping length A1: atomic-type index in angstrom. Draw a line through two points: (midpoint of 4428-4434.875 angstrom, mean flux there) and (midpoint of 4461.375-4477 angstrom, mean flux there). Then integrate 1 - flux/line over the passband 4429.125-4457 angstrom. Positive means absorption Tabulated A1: -1.3 angstrom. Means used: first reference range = 9.37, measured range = 9.93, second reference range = 9.71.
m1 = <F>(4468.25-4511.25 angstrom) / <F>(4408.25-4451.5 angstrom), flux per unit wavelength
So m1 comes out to 1.06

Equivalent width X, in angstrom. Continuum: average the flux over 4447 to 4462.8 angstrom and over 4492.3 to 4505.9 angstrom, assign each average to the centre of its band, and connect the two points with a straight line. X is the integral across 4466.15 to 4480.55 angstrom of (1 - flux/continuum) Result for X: 0.4 angstrom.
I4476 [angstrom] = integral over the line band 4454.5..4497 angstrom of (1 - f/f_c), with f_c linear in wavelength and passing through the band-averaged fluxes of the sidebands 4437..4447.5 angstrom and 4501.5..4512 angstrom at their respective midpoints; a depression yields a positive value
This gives 1.1 angstrom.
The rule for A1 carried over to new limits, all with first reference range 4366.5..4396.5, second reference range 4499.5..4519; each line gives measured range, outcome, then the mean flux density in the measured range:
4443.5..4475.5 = -2.3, 10.2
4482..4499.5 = 0.3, 9.55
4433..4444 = 0.4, 9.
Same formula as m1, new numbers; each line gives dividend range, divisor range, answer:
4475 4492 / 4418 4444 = 1.08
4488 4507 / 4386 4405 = 1.12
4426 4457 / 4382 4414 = 1.11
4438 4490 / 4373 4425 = 1.13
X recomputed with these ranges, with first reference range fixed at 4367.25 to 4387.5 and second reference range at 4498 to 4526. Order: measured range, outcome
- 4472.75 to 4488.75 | -0.93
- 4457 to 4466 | -0.03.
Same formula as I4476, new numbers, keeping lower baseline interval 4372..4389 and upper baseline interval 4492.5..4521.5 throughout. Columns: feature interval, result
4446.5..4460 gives -1.81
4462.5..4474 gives -0.38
